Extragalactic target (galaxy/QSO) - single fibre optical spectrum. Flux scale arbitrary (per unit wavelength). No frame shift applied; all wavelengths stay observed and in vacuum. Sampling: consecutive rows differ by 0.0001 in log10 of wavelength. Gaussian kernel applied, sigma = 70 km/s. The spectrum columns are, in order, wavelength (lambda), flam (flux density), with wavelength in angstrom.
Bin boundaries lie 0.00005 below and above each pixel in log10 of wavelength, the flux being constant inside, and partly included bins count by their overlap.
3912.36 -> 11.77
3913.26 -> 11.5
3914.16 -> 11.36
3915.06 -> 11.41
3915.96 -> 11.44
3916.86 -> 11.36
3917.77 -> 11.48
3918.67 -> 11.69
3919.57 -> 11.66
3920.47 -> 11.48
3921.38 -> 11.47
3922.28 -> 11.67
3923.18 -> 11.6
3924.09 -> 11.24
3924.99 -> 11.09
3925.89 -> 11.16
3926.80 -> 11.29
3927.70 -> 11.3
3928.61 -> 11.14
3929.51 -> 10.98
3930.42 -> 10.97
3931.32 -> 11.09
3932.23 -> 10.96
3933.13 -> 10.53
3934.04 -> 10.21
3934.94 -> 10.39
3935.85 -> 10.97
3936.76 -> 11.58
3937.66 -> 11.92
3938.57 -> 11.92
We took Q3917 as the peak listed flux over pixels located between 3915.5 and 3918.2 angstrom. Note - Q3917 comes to 11.48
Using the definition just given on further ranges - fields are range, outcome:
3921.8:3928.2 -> 11.67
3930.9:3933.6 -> 11.09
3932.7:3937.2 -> 11.58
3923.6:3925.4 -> 11.24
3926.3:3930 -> 11.3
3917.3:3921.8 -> 11.69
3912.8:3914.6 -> 11.5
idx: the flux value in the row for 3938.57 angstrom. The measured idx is 11.92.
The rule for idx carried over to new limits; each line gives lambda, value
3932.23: 10.96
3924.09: 11.24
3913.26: 11.5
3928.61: 11.14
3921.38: 11.47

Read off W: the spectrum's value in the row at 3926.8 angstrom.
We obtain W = 11.29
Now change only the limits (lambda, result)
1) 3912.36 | 11.77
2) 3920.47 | 11.48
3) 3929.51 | 10.98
